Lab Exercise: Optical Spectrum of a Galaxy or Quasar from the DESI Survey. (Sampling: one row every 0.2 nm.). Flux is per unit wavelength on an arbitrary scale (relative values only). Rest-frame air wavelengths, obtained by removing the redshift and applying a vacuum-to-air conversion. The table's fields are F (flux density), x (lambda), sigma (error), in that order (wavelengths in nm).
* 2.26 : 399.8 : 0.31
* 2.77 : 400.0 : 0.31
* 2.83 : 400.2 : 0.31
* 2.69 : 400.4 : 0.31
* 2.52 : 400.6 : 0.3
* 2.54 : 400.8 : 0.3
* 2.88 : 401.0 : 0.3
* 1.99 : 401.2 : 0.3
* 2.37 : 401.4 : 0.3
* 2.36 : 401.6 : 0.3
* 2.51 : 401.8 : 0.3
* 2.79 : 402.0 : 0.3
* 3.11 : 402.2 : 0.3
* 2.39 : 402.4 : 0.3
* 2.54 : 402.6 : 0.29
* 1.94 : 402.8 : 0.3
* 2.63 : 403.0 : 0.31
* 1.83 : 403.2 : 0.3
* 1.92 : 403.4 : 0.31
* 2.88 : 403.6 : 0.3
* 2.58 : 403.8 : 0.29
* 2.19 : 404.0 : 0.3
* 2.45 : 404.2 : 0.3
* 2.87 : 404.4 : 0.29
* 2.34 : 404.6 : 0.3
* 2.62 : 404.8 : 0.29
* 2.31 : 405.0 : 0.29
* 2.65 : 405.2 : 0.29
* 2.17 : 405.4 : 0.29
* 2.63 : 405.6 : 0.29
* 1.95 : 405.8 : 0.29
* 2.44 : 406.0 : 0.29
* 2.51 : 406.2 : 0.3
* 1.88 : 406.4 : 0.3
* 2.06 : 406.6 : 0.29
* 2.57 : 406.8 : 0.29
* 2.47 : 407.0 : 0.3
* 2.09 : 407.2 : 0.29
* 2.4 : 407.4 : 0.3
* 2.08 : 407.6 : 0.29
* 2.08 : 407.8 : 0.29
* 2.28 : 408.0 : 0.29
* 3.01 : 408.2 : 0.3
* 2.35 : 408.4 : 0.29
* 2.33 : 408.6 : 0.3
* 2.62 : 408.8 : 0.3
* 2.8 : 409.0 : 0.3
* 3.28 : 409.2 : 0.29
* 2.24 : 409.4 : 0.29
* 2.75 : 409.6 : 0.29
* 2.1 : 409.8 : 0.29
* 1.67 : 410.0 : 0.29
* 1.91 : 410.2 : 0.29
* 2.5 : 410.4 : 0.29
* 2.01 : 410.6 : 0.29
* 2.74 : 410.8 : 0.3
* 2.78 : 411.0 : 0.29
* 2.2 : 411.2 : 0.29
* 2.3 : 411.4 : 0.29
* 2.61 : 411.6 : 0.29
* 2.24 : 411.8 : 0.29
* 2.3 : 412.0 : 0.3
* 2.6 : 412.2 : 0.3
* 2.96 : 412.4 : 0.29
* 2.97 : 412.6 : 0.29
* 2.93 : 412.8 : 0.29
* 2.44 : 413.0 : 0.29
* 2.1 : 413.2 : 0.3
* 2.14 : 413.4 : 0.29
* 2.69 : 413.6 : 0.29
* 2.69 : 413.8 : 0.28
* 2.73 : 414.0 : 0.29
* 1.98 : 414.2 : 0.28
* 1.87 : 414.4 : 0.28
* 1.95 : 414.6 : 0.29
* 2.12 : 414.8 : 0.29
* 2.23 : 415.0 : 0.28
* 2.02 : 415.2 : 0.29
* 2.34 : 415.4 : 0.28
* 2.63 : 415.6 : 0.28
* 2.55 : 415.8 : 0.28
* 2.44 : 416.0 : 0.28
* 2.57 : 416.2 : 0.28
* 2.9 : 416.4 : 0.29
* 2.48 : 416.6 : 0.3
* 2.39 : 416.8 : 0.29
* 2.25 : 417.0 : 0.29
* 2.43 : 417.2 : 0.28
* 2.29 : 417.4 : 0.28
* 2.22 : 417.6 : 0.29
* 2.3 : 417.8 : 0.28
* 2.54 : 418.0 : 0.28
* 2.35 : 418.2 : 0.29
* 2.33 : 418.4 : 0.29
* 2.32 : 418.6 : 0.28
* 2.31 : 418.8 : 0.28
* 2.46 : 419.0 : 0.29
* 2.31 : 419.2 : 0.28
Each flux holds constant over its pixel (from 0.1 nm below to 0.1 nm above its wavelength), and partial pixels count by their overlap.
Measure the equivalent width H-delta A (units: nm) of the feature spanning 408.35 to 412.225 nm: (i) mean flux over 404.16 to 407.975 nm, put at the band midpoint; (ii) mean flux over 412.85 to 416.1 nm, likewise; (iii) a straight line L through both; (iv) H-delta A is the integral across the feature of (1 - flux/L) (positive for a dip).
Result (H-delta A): -0.14 nm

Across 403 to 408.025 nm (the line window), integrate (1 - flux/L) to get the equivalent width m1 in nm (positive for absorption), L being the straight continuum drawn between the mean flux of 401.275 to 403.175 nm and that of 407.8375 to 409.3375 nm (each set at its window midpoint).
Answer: 0.43 nm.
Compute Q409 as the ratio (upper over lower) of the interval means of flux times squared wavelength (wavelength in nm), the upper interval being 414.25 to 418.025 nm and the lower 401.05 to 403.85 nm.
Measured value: 1.0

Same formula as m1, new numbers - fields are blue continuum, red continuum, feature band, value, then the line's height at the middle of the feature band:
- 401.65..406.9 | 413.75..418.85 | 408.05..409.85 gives -0.17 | 2.39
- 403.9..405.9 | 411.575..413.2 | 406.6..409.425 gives 0.04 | 2.49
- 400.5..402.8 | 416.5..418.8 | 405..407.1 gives 0.12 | 2.47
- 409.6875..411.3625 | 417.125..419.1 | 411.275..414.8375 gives -0.23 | 2.28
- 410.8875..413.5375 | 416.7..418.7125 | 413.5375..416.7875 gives 0.05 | 2.42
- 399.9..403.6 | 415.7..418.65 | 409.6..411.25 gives 0.12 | 2.45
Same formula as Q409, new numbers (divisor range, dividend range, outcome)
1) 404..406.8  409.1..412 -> 1.03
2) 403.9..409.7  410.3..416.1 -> 1.03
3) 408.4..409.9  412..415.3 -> 0.95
